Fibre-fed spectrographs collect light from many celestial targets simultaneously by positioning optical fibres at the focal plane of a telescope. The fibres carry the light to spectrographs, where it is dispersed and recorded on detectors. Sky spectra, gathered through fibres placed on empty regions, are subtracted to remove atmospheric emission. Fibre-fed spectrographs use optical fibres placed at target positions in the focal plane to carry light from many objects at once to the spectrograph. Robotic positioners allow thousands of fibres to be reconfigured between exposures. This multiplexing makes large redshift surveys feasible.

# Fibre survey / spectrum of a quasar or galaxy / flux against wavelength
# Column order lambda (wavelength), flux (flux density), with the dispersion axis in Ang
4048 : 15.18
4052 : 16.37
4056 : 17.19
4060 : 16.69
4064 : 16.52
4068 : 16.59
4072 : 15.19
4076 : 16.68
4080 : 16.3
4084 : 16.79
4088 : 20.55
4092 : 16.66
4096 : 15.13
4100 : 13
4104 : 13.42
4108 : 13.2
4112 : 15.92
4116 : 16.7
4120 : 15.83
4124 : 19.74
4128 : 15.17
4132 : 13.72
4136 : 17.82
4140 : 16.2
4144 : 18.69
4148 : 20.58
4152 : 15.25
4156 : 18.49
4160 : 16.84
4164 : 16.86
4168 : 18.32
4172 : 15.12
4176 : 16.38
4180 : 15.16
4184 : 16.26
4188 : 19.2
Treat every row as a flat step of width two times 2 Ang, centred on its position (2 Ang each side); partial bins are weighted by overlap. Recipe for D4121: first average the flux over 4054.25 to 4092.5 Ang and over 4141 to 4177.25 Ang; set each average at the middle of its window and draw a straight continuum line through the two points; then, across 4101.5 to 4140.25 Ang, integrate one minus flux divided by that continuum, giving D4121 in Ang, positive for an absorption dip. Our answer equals 3.3 Ang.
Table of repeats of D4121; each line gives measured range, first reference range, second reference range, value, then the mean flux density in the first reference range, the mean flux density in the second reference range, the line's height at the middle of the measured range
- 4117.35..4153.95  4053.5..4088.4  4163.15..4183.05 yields -1.12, 16.8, 16.3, 16.5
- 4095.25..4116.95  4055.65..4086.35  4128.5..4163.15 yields 3.05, 16.5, 17.1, 16.8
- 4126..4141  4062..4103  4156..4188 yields 0.76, 16.3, 16.7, 16.5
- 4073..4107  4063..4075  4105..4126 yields 0.36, 16.1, 16.1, 16.1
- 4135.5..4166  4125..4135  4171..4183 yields -4.18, 15.3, 15.6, 15.5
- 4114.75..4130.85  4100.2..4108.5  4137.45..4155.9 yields -1.59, 13.3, 17.8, 15.2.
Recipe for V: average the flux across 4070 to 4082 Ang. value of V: 16.1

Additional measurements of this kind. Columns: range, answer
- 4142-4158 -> 18.3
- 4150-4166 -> 16.9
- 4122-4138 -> 16.6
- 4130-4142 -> 15.9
